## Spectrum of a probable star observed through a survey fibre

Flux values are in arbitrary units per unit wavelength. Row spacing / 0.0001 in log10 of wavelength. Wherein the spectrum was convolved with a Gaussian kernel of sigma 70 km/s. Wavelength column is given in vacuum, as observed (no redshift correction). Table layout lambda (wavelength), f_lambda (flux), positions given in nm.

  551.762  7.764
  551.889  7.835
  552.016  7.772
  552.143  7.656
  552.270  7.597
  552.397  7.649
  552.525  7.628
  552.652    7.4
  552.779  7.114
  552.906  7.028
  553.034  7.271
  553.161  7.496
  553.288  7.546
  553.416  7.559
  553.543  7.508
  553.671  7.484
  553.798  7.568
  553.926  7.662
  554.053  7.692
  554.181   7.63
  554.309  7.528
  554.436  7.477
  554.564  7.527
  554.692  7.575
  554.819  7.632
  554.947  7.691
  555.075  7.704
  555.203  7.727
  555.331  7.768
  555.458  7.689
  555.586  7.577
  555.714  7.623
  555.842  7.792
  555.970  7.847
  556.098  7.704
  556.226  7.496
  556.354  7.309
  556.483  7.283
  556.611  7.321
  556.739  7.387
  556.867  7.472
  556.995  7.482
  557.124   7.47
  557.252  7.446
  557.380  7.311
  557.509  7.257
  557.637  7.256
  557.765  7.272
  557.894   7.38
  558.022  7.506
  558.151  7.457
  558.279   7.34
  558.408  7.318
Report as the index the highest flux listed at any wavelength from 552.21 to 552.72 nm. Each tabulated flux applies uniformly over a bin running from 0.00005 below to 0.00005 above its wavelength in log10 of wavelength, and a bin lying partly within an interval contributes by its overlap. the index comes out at 7.649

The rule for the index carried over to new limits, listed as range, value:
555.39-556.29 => 7.847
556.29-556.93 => 7.472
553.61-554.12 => 7.692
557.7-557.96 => 7.38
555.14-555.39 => 7.768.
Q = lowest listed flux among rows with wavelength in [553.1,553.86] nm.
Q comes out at 7.484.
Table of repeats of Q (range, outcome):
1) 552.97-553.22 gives 7.271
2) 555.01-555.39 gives 7.704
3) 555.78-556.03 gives 7.792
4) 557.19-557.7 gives 7.256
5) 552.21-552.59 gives 7.597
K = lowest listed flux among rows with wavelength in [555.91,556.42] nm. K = 7.309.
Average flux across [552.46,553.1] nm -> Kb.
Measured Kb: 7.29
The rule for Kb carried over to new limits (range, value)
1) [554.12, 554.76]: 7.55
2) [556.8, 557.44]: 7.44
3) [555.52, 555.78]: 7.6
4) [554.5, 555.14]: 7.62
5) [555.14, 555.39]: 7.74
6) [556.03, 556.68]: 7.42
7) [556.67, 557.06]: 7.44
